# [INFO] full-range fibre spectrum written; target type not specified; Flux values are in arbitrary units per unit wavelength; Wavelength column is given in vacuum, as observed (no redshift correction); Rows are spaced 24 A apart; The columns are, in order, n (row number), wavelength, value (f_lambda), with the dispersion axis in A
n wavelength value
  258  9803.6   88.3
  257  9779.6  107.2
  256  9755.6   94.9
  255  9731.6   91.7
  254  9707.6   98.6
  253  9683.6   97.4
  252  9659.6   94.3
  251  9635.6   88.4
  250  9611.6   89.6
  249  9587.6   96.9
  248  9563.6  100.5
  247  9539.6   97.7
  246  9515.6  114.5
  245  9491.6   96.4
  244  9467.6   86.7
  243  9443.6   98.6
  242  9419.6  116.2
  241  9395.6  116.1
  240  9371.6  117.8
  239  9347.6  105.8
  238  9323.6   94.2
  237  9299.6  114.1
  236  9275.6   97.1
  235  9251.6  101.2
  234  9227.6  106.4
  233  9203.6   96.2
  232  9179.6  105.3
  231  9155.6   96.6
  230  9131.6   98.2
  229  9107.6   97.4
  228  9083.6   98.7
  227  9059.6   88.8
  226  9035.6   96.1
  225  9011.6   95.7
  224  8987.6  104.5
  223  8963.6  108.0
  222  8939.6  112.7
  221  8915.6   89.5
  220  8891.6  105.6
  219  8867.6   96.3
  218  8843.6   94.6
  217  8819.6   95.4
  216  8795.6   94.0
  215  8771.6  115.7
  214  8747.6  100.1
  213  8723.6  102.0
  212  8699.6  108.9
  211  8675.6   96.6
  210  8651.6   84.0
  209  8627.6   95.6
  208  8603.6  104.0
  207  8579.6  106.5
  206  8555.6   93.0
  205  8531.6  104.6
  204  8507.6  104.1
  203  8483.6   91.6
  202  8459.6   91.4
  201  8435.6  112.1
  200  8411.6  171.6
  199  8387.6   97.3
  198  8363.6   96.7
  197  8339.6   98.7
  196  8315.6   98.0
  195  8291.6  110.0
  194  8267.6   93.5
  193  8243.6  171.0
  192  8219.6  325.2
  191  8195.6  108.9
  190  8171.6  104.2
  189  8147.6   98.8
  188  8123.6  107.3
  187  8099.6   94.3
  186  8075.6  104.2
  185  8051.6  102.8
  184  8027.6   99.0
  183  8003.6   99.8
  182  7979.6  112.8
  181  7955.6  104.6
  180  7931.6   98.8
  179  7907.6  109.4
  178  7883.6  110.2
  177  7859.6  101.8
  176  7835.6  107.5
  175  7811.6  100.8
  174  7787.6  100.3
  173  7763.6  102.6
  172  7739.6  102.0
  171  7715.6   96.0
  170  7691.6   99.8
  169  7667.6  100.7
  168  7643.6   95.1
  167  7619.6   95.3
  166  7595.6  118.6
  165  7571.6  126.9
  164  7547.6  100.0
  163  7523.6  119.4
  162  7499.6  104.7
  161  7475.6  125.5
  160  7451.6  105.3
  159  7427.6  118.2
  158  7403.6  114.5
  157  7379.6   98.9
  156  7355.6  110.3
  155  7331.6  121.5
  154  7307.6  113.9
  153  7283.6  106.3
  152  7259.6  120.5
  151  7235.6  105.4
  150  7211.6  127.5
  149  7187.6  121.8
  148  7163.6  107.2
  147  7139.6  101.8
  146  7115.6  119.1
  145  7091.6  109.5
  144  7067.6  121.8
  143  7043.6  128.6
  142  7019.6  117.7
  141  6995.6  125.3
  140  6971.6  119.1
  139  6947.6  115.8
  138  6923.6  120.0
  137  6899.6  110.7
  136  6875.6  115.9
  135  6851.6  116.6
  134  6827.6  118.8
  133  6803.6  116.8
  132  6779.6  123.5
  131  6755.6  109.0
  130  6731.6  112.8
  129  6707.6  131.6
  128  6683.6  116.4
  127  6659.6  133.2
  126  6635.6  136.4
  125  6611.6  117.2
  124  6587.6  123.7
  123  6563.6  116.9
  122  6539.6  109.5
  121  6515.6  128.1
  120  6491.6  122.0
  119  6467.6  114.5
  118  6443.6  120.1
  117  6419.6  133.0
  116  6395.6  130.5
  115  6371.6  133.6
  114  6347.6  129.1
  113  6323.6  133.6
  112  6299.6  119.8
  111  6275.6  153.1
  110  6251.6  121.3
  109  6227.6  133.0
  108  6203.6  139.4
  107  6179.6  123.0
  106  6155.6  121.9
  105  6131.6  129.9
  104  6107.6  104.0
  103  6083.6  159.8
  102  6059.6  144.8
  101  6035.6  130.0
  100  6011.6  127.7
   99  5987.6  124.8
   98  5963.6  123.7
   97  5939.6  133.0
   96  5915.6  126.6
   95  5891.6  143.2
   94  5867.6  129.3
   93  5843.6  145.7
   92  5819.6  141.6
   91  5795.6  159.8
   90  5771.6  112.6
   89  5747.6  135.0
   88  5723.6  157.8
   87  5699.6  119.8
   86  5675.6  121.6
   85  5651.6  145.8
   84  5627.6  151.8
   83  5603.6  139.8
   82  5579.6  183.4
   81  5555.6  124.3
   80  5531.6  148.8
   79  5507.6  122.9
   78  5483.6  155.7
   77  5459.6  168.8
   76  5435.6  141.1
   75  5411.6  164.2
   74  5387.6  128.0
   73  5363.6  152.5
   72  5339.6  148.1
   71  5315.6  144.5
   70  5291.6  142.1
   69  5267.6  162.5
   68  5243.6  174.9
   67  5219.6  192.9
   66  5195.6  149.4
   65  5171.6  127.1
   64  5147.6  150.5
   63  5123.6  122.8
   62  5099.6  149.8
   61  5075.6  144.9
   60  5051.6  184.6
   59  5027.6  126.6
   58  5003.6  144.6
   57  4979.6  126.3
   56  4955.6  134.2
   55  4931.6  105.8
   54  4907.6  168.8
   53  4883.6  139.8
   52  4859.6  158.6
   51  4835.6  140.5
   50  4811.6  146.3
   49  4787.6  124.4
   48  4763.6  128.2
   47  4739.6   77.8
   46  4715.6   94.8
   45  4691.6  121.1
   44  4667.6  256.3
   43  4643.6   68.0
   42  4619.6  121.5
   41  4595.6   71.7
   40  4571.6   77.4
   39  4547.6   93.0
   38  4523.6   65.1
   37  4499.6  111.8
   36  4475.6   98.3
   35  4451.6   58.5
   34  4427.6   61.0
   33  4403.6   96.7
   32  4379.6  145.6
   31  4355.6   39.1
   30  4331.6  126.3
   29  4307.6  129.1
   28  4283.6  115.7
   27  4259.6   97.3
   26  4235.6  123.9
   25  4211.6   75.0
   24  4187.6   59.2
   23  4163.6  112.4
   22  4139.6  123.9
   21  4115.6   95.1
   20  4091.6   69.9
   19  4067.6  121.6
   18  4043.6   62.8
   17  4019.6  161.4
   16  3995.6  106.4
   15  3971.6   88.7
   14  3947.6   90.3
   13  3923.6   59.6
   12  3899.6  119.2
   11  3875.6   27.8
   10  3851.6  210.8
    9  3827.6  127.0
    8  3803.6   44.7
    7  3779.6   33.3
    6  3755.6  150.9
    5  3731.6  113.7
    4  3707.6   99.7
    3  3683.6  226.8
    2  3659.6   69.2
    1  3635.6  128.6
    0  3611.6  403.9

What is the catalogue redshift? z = 0.251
